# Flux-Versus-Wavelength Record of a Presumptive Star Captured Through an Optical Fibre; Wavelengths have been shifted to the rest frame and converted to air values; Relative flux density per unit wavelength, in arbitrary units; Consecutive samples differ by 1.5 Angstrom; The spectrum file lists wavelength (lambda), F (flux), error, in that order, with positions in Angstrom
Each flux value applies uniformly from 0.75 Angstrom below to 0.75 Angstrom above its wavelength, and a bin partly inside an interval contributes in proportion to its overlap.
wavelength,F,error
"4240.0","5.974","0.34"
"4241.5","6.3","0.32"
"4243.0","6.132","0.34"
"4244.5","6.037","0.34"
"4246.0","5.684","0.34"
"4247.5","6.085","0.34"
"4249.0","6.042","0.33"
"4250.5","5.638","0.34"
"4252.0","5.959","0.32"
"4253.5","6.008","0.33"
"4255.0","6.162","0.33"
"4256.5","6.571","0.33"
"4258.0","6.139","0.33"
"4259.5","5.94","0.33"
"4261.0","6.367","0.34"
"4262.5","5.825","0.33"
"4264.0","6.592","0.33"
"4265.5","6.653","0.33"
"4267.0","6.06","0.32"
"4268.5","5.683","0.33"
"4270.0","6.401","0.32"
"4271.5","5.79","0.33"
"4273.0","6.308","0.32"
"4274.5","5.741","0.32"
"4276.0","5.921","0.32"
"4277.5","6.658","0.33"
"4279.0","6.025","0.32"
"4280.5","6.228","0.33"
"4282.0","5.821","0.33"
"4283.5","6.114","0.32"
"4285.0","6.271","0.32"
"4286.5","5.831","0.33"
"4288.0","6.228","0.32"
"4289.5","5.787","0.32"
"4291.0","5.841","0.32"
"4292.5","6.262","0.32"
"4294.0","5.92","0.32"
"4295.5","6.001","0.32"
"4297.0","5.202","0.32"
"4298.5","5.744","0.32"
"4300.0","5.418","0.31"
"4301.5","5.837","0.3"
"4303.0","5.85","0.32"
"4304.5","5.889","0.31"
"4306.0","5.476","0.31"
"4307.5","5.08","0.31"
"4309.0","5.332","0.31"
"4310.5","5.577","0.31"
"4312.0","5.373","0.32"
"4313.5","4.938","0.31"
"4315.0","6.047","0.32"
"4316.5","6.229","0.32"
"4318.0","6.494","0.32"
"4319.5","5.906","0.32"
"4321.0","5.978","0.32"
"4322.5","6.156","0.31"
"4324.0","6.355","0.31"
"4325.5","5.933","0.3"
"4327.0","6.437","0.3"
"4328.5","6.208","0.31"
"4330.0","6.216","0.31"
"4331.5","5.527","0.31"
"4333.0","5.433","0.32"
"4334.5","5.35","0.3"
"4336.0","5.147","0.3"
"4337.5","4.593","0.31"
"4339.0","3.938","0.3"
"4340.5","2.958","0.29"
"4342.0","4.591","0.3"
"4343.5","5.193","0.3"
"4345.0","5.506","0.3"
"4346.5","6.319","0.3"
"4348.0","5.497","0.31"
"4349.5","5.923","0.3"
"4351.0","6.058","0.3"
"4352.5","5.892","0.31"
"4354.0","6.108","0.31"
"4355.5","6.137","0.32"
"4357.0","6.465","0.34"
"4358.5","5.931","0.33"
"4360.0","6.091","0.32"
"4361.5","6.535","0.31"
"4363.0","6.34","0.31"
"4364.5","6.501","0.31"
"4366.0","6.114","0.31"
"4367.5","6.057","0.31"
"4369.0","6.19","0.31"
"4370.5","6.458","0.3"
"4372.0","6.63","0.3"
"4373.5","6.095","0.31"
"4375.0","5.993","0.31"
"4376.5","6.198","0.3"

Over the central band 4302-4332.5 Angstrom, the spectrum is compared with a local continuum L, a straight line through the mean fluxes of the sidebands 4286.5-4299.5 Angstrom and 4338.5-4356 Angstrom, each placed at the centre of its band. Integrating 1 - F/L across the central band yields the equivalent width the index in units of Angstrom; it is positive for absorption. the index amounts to -1.2 Angstrom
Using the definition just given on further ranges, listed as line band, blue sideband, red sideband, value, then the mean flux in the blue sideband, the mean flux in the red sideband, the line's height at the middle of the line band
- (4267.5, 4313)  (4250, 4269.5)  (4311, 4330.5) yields 1.7 Angstrom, 6.13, 6.01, 6.07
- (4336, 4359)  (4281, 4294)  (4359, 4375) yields 3.1 Angstrom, 6.02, 6.28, 6.22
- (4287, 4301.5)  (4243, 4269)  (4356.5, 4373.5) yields 0.8 Angstrom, 6.09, 6.29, 6.16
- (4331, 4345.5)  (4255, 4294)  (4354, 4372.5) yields 3.3 Angstrom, 6.12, 6.28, 6.23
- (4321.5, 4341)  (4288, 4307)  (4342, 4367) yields 1.5 Angstrom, 5.78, 5.99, 5.91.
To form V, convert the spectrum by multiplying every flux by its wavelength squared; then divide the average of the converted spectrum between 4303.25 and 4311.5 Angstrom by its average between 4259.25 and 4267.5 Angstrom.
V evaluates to 0.89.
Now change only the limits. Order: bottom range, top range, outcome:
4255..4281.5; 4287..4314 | 0.93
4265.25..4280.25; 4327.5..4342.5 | 0.85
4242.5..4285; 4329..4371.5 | 0.97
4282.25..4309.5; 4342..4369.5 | 1.07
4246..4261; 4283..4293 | 1.01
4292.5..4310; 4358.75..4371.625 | 1.15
